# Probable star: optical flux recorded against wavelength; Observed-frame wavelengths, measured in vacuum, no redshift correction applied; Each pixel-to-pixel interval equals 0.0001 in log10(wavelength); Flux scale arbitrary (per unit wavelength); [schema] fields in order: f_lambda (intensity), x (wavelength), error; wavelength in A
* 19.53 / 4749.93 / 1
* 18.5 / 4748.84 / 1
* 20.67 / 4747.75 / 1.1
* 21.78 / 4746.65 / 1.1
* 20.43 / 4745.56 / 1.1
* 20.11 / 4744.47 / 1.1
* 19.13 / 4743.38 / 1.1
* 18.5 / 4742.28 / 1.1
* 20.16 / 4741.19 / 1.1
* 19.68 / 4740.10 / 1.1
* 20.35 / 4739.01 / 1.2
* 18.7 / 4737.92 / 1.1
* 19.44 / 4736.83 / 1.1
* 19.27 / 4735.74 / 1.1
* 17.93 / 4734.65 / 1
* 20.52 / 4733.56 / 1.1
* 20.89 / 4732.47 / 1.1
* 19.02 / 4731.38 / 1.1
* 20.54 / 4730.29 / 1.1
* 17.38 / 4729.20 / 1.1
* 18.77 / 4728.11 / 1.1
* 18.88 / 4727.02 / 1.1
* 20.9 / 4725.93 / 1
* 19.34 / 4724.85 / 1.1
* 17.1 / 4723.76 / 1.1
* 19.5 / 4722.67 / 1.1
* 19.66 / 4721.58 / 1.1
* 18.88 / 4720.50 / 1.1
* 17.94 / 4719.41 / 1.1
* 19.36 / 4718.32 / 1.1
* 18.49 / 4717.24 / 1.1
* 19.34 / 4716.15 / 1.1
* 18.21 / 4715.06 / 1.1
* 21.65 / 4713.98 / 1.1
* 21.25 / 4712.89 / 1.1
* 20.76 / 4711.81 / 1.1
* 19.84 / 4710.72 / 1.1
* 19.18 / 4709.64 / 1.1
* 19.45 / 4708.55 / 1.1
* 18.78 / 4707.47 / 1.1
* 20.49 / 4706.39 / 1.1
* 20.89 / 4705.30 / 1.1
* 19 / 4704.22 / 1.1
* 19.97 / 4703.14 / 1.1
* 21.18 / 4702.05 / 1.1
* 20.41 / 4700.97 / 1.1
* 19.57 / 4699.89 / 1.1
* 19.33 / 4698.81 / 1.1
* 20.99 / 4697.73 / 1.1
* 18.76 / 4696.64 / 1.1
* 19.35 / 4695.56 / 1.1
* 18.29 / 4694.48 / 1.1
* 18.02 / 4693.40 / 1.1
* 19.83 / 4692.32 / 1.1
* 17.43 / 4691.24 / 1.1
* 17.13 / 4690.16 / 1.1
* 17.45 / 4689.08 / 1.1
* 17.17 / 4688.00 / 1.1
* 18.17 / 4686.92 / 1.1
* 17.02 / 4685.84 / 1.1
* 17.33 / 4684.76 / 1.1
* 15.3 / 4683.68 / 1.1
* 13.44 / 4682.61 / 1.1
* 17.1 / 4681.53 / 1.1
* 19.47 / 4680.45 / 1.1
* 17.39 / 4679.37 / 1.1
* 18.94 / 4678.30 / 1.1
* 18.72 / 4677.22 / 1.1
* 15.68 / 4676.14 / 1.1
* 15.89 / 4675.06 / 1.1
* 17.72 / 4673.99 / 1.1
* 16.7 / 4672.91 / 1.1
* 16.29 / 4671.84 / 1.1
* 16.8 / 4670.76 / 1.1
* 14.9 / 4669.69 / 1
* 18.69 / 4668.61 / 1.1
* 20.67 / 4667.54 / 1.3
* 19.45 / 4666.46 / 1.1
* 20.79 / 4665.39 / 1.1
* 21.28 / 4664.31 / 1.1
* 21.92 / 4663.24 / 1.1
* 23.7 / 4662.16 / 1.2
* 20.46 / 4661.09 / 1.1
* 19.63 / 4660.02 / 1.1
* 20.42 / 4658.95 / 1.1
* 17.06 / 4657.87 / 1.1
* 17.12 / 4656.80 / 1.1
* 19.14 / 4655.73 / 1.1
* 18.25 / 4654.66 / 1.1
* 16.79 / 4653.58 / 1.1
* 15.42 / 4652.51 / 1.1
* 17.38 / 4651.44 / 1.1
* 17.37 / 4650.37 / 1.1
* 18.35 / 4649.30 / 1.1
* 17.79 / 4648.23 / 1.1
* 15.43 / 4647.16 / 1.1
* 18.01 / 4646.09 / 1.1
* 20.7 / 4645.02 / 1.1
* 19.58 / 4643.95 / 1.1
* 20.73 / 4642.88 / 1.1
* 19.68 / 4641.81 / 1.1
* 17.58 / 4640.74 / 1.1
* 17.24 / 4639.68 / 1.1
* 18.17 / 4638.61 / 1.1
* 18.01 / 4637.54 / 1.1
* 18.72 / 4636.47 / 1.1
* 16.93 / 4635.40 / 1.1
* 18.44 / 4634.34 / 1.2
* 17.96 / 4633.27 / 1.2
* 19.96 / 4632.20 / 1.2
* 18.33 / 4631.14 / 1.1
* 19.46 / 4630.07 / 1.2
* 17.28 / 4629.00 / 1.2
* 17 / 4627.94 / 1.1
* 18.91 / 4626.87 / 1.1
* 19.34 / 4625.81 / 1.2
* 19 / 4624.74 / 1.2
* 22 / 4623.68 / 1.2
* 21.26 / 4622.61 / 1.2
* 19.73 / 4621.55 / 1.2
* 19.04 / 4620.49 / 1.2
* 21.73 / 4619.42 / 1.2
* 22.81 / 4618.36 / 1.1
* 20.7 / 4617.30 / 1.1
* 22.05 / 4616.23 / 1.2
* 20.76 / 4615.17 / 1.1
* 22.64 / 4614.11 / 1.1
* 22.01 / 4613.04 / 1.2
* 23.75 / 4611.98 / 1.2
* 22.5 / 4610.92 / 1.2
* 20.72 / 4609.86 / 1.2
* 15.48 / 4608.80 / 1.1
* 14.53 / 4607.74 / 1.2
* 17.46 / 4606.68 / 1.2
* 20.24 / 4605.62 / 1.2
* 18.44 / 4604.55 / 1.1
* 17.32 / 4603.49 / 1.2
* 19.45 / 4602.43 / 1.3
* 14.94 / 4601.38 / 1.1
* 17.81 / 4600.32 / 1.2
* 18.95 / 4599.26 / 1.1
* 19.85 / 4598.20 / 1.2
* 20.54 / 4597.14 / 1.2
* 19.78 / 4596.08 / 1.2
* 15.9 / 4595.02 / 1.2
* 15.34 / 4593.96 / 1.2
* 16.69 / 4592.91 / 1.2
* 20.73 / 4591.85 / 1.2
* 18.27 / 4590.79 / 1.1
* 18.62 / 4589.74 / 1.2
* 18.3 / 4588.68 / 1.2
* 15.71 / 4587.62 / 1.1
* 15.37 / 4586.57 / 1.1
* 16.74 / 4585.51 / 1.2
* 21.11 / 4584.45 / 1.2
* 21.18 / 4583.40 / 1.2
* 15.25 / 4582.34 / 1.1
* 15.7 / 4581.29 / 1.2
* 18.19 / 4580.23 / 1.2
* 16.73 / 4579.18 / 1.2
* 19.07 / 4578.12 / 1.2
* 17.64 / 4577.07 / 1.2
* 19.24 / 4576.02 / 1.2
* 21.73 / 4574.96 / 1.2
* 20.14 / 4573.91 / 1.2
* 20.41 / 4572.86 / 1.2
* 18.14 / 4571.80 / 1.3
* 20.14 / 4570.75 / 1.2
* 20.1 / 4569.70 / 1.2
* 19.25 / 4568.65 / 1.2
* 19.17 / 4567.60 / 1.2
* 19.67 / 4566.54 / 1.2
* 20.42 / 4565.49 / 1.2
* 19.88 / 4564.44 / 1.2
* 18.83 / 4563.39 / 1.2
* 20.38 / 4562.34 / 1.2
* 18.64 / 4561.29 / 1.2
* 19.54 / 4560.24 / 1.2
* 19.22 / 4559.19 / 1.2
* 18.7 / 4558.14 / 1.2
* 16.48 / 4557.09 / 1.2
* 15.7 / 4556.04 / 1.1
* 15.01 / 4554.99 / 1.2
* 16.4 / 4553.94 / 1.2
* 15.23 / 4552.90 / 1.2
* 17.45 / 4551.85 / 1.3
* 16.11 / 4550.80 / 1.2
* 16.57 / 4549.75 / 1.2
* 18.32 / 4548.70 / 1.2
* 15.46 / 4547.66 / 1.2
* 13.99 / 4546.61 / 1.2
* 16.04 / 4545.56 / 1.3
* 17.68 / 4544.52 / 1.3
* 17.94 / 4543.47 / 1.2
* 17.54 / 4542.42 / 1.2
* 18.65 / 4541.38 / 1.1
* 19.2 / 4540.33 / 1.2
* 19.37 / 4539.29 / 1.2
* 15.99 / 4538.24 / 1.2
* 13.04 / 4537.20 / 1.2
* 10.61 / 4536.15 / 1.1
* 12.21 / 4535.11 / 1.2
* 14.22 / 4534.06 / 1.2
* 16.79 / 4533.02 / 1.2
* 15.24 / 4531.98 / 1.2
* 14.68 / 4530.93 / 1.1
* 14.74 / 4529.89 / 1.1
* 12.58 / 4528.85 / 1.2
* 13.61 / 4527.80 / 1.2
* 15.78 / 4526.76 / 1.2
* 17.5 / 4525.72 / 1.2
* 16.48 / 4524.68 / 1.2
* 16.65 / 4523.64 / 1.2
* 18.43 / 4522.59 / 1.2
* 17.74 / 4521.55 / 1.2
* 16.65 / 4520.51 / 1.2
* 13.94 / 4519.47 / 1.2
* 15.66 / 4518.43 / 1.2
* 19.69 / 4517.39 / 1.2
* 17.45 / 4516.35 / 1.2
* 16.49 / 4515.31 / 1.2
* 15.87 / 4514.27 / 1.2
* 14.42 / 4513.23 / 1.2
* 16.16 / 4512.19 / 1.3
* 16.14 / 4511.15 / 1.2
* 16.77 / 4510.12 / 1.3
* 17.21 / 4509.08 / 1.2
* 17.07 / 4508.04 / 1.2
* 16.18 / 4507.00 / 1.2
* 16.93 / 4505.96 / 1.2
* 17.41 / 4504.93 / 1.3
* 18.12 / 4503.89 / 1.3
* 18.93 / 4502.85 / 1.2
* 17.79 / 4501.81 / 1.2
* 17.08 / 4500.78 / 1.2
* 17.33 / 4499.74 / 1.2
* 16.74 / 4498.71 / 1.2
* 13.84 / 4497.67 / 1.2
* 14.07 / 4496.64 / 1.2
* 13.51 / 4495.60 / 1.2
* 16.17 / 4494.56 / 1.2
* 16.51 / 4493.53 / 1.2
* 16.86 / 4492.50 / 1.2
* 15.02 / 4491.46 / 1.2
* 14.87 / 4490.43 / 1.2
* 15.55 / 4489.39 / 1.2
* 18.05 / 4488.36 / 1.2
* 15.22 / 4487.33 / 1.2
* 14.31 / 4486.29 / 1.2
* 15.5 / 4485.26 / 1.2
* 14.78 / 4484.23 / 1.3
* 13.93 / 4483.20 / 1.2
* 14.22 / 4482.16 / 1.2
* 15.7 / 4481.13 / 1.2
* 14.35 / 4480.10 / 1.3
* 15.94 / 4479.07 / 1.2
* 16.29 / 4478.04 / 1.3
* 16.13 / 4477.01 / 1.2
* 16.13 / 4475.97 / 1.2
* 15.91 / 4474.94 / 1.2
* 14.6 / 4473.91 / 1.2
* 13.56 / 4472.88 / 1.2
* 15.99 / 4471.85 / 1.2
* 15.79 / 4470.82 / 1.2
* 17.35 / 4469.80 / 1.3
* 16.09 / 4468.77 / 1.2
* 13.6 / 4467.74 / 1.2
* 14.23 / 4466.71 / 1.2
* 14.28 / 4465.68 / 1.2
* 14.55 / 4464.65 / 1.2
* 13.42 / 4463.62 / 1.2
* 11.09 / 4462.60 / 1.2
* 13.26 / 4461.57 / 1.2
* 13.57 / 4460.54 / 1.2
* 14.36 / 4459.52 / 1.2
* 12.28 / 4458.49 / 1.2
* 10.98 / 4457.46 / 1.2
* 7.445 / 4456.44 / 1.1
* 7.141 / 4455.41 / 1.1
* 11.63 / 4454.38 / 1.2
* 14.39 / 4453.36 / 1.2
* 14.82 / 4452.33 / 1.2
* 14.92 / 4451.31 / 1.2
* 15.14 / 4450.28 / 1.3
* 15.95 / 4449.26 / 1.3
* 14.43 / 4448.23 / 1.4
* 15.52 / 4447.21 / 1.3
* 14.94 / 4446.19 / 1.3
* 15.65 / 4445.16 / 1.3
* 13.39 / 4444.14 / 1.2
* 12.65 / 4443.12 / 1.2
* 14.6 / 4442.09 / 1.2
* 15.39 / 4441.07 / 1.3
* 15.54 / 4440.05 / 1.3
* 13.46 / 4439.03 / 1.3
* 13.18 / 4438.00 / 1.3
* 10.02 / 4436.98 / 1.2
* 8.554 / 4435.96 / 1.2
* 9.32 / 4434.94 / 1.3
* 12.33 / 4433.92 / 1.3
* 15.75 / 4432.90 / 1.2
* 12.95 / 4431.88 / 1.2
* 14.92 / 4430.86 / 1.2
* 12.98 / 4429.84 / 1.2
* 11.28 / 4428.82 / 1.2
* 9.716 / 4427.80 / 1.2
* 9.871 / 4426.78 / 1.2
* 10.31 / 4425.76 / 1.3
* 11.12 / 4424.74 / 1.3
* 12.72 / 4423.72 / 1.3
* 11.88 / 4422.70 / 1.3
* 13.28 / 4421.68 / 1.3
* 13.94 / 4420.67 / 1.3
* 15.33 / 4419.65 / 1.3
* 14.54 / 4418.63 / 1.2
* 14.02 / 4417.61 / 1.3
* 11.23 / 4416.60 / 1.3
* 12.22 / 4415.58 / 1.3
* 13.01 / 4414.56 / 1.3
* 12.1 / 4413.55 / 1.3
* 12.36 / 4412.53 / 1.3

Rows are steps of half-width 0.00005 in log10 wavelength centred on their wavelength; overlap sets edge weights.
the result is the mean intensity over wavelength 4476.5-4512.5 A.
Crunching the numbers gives 16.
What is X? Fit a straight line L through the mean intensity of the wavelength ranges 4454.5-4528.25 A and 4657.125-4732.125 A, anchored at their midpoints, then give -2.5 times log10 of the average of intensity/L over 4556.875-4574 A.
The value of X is -0.17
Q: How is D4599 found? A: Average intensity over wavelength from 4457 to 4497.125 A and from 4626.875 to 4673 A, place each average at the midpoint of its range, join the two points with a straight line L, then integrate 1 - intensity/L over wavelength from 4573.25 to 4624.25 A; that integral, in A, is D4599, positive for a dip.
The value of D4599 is -4.7 A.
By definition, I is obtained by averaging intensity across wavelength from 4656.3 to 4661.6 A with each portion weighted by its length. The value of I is 18.9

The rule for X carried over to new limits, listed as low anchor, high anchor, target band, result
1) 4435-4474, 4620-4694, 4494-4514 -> -0.117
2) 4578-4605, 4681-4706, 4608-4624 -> -0.167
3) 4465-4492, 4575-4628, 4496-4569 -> 0.012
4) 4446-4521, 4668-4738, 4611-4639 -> -0.145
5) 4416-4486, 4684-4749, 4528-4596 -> -0.091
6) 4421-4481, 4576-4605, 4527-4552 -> 0.041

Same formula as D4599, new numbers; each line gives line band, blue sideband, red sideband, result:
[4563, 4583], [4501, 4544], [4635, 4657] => -2.3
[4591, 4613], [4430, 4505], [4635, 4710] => -1.9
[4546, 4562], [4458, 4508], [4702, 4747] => -0.3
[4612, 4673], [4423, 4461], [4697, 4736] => -4.9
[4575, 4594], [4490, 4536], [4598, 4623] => 0.8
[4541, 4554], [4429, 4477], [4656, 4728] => -0.8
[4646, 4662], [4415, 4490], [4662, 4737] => -0.1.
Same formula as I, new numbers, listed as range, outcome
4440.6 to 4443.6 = 14.2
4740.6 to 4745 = 19.5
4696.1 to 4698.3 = 19.8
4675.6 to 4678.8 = 17.7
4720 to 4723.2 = 19.4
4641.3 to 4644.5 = 20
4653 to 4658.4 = 17.7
